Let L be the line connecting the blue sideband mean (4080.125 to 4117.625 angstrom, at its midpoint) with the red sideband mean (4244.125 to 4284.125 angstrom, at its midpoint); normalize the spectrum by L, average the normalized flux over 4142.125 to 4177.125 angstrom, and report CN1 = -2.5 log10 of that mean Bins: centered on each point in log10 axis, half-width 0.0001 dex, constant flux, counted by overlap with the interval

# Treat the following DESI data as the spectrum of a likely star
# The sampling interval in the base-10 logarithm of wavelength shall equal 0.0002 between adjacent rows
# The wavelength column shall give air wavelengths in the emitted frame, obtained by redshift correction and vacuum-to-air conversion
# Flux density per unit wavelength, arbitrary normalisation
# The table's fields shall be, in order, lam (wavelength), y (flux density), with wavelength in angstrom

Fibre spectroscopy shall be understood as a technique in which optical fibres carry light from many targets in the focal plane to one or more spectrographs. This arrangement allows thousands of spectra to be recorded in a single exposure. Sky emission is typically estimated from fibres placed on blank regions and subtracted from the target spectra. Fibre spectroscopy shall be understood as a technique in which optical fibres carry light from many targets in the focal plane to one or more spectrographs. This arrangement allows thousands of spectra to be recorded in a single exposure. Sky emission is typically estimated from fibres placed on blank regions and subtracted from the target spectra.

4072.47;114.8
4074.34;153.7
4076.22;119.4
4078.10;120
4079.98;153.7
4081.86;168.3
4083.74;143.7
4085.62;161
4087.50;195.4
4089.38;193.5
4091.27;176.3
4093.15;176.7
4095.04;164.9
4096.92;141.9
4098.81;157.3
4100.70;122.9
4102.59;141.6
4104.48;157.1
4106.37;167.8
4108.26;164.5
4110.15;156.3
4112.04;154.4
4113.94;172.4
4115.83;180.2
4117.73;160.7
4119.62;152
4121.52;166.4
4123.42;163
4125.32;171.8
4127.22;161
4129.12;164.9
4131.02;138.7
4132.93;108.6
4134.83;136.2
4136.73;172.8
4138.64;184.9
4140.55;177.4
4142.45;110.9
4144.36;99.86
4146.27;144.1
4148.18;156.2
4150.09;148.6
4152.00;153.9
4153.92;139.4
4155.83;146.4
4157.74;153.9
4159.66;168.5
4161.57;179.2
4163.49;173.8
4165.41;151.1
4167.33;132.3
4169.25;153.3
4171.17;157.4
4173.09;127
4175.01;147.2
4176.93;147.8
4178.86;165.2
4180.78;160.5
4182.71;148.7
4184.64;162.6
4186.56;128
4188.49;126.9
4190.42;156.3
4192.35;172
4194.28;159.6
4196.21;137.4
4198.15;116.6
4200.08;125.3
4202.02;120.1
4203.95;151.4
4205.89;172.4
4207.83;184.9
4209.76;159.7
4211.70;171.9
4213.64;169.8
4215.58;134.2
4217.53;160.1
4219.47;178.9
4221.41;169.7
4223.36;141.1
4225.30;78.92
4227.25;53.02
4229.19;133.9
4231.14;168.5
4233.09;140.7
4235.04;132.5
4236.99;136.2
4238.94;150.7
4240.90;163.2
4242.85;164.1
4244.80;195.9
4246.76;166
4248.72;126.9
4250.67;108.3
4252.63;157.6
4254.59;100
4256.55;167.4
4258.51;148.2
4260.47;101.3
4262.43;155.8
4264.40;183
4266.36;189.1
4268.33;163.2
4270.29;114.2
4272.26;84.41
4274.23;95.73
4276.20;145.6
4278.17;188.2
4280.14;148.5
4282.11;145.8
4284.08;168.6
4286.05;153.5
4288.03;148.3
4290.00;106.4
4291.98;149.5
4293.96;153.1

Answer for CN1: 0.060 mag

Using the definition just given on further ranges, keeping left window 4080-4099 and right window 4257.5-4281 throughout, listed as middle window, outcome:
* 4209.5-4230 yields 0.072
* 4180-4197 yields 0.028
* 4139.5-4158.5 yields 0.117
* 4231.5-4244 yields -0.016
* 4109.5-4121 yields 0.007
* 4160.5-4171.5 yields -0.005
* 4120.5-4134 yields 0.064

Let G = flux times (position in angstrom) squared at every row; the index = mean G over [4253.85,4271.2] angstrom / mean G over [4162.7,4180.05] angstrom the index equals 1.03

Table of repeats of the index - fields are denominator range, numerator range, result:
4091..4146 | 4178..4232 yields 0.99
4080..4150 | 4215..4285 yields 0.97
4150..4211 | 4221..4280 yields 0.96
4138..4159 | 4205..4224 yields 1.16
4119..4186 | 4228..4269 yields 1.03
